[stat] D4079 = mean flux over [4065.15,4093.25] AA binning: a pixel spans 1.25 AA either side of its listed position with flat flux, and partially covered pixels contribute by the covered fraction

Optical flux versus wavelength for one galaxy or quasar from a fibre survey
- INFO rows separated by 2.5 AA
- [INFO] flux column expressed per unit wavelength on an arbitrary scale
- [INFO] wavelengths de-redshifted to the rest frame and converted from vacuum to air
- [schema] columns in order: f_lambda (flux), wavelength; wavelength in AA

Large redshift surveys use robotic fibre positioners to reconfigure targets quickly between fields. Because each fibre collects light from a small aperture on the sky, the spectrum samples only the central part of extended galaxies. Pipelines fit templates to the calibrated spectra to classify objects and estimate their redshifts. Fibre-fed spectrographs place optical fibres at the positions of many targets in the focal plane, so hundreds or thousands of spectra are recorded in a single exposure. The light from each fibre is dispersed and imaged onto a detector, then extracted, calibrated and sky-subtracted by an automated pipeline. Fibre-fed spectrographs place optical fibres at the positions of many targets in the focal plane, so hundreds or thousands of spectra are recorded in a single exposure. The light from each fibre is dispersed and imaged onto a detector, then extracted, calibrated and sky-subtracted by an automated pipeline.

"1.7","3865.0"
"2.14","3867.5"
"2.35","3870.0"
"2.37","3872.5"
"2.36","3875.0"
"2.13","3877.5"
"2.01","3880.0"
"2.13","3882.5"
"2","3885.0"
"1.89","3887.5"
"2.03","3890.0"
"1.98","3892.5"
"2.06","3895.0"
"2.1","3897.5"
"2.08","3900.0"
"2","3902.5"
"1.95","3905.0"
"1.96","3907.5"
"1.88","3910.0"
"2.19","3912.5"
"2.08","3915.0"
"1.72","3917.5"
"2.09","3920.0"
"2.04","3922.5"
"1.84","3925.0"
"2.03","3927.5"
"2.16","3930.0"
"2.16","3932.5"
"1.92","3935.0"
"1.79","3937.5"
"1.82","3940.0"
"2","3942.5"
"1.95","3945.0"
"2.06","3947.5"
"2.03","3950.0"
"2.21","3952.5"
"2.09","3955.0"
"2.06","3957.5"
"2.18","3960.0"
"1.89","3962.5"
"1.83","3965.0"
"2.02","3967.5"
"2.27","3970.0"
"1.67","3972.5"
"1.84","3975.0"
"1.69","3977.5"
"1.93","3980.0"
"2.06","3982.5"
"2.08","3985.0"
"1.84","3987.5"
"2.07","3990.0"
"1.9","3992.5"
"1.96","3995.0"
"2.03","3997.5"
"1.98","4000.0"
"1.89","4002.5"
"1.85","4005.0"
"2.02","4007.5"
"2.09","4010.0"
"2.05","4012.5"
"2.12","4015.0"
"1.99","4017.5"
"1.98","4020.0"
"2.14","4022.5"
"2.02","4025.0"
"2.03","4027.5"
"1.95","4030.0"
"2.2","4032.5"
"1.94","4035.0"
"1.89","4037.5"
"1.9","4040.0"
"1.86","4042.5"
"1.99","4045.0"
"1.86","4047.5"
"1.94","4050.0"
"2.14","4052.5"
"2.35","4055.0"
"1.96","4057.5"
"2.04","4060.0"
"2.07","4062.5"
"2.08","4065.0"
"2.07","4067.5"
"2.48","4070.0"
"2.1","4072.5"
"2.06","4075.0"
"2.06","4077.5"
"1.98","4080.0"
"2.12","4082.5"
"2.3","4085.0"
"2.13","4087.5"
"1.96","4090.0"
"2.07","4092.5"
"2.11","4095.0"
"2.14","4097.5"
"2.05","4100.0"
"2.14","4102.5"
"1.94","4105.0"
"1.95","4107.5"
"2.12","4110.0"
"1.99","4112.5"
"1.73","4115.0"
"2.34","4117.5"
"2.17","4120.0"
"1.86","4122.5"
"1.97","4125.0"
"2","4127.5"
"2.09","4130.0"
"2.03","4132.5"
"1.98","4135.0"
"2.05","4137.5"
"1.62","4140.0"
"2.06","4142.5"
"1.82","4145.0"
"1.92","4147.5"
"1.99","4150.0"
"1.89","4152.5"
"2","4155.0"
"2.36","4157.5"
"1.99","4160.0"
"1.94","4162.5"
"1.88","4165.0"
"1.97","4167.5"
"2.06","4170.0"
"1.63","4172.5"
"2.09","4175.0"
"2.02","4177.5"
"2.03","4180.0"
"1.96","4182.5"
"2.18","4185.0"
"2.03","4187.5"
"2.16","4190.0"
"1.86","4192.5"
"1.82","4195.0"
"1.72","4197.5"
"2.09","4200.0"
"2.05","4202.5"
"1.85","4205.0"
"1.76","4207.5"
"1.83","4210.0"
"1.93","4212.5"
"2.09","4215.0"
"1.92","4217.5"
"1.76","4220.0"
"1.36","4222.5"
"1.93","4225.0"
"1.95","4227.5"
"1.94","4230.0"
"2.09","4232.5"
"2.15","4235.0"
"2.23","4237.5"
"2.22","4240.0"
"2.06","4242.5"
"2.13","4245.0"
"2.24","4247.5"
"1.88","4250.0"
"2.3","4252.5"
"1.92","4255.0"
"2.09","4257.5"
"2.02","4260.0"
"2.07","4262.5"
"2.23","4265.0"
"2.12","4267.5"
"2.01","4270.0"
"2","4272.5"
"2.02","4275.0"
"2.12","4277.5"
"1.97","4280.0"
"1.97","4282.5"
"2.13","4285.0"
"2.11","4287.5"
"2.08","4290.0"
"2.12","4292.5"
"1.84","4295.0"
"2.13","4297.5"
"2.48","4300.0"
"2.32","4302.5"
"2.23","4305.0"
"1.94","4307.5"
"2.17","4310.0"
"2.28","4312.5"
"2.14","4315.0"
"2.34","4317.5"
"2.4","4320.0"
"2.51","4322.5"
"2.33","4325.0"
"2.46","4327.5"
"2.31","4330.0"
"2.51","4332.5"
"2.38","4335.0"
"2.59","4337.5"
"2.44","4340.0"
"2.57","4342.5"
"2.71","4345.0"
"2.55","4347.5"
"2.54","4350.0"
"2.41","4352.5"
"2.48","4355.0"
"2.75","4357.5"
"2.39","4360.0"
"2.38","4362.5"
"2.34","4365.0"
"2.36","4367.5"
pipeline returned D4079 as 2.12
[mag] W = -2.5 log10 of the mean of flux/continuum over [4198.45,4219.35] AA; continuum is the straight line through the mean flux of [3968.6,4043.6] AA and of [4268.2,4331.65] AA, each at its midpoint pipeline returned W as 0.10 mag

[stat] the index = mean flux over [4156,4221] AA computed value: 1.96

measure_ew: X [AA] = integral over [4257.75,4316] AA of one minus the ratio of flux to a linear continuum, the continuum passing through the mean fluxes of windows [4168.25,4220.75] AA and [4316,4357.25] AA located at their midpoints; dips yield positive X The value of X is 4.6 AA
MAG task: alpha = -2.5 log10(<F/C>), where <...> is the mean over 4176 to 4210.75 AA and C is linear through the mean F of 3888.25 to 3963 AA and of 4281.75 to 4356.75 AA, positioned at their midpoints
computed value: 0.14 mag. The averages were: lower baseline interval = 2.01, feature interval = 1.96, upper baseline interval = 2.32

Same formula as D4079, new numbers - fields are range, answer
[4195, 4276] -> 2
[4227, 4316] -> 2.1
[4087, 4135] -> 2.04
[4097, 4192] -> 2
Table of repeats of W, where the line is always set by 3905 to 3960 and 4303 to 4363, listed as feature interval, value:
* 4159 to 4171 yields 0.14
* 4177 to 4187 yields 0.11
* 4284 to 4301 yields 0.12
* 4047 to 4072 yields 0.01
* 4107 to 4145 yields 0.11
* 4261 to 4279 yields 0.13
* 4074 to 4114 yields 0.05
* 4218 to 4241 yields 0.18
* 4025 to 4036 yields 0.04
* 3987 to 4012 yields 0.06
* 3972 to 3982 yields 0.13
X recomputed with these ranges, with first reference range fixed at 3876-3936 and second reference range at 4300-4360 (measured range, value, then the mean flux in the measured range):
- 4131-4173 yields 5.35 AA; 1.96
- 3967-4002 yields 2.37 AA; 1.95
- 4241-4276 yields 3.93 AA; 2.08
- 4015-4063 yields 2.84 AA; 2.02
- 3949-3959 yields -0.18 AA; 2.1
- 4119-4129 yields 1.00 AA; 2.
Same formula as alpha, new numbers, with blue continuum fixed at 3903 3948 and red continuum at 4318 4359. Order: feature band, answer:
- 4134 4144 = 0.17 mag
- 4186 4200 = 0.19 mag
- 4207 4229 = 0.26 mag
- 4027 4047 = 0.08 mag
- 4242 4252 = 0.14 mag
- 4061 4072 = -0.01 mag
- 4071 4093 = 0.04 mag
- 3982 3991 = 0.03 mag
